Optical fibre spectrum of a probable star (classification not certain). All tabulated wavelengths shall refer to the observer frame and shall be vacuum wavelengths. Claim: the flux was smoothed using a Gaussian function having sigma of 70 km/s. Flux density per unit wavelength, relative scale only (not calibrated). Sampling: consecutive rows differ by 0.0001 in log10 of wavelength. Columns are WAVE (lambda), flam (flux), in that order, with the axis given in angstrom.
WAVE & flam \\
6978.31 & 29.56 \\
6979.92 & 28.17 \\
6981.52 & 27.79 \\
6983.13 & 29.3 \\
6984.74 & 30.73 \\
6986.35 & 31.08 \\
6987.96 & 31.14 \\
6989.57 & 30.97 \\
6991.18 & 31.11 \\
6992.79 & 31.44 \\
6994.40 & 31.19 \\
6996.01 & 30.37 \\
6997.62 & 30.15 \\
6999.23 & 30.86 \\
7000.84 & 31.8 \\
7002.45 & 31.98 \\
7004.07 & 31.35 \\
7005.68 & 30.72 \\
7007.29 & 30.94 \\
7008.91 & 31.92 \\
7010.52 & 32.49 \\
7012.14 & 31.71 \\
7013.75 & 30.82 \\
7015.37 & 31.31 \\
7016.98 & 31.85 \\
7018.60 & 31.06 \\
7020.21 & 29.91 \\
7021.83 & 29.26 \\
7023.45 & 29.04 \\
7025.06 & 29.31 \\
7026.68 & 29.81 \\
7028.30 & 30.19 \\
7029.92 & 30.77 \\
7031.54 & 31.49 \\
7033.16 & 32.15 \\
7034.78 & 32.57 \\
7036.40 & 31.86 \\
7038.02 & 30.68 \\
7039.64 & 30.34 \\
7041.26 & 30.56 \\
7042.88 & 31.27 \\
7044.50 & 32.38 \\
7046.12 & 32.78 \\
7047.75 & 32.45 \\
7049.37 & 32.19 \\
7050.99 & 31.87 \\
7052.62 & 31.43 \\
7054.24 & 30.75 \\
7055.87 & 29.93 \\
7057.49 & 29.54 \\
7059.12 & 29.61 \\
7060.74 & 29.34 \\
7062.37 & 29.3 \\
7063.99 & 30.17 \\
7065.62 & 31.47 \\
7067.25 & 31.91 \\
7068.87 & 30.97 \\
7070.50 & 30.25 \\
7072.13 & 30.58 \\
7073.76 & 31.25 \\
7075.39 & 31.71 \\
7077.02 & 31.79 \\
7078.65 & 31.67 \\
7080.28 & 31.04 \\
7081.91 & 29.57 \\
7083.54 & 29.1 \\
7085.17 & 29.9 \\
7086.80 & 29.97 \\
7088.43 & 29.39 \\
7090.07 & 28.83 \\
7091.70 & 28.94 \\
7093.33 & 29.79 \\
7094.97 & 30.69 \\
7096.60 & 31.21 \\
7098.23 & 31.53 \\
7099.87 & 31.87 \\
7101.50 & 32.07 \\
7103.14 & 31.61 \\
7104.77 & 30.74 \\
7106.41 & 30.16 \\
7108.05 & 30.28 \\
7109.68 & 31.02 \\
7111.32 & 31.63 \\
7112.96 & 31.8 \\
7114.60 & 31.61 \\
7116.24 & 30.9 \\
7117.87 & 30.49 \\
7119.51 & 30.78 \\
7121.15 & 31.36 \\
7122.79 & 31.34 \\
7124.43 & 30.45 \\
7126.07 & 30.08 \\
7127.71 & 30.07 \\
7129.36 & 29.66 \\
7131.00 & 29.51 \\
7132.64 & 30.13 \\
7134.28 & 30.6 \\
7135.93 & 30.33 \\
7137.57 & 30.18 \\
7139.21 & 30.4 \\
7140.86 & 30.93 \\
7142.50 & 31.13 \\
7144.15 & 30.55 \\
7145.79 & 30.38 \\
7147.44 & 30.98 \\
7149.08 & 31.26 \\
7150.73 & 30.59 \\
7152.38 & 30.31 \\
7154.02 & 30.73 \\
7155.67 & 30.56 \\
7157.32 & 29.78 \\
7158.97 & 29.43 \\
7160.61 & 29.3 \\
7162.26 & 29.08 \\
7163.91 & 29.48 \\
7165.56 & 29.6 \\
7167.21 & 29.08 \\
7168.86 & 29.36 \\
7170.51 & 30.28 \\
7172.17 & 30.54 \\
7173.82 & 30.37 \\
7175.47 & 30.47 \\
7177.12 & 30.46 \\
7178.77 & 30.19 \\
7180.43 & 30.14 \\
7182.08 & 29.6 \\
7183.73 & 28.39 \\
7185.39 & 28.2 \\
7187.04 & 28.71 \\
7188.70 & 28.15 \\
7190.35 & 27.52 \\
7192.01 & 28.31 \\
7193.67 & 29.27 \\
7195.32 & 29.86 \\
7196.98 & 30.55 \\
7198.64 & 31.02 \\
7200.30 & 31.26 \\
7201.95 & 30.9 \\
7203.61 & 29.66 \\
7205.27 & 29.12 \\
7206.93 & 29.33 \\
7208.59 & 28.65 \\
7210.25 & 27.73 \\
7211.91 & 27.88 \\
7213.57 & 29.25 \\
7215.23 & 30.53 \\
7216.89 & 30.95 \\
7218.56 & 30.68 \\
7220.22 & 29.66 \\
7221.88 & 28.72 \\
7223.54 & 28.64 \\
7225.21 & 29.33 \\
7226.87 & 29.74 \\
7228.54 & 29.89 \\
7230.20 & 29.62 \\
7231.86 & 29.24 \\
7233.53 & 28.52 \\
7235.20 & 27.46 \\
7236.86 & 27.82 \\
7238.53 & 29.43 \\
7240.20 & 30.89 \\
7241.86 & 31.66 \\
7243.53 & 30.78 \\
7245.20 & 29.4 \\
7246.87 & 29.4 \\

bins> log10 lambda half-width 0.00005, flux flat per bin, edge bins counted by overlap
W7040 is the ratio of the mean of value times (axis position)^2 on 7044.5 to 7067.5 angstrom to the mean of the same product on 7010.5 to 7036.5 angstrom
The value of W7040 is 1.01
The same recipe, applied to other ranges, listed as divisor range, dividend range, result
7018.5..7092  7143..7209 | 1.01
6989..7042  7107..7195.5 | 1.01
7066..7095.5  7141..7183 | 1.01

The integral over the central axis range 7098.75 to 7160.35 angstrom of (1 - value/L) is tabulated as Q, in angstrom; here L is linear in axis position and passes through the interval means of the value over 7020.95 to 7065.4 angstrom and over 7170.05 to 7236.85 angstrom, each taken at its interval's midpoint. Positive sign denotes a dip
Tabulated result -1.3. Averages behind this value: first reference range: 30.8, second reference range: 29.4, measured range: 30.7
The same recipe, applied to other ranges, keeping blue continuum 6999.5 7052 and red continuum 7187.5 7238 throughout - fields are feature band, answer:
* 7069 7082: -0.15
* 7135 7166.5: -0.34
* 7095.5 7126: -0.79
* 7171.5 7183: -0.22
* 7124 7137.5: 0.02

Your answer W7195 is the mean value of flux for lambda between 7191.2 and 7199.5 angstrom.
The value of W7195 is 29.8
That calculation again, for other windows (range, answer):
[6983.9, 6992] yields 31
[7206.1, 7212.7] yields 28.4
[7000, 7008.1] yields 31.4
